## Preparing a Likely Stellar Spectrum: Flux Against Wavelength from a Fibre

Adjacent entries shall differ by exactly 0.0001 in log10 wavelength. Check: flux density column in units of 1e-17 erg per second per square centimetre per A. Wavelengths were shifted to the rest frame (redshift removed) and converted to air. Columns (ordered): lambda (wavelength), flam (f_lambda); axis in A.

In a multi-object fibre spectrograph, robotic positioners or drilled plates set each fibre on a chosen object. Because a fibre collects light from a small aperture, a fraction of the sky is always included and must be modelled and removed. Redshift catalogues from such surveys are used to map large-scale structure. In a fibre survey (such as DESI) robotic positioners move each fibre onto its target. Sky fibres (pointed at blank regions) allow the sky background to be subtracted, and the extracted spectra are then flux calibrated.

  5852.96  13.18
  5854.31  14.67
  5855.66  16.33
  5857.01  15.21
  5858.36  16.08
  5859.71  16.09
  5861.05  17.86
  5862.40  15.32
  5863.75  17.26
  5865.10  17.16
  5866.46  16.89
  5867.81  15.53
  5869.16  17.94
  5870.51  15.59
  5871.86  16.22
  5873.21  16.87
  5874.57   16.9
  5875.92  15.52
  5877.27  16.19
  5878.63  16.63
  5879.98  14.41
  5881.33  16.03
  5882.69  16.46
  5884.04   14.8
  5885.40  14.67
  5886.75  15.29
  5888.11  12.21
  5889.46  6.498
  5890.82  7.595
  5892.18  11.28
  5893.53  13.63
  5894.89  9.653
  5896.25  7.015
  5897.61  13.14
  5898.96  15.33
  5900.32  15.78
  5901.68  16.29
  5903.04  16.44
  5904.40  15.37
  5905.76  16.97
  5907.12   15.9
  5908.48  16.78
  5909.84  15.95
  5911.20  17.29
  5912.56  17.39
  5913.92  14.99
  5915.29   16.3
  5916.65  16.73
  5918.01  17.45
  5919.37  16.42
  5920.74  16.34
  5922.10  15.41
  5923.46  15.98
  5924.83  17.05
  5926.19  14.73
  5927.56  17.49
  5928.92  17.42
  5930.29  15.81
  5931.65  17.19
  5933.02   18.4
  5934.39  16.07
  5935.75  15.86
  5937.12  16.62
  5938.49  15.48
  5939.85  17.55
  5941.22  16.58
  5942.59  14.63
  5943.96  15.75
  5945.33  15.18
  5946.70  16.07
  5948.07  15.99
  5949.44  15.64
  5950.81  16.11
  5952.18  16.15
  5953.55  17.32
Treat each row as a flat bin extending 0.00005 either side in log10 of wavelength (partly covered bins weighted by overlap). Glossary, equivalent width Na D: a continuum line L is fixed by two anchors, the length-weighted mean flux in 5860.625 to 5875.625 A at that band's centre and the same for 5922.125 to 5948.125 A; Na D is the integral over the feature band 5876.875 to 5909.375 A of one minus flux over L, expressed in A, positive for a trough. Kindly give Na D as 5.1 A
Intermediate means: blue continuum 16.6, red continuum 16.3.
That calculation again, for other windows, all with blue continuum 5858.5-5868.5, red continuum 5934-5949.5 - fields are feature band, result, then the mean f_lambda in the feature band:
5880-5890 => 1.6 A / 13.9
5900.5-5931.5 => -0.4 A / 16.4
